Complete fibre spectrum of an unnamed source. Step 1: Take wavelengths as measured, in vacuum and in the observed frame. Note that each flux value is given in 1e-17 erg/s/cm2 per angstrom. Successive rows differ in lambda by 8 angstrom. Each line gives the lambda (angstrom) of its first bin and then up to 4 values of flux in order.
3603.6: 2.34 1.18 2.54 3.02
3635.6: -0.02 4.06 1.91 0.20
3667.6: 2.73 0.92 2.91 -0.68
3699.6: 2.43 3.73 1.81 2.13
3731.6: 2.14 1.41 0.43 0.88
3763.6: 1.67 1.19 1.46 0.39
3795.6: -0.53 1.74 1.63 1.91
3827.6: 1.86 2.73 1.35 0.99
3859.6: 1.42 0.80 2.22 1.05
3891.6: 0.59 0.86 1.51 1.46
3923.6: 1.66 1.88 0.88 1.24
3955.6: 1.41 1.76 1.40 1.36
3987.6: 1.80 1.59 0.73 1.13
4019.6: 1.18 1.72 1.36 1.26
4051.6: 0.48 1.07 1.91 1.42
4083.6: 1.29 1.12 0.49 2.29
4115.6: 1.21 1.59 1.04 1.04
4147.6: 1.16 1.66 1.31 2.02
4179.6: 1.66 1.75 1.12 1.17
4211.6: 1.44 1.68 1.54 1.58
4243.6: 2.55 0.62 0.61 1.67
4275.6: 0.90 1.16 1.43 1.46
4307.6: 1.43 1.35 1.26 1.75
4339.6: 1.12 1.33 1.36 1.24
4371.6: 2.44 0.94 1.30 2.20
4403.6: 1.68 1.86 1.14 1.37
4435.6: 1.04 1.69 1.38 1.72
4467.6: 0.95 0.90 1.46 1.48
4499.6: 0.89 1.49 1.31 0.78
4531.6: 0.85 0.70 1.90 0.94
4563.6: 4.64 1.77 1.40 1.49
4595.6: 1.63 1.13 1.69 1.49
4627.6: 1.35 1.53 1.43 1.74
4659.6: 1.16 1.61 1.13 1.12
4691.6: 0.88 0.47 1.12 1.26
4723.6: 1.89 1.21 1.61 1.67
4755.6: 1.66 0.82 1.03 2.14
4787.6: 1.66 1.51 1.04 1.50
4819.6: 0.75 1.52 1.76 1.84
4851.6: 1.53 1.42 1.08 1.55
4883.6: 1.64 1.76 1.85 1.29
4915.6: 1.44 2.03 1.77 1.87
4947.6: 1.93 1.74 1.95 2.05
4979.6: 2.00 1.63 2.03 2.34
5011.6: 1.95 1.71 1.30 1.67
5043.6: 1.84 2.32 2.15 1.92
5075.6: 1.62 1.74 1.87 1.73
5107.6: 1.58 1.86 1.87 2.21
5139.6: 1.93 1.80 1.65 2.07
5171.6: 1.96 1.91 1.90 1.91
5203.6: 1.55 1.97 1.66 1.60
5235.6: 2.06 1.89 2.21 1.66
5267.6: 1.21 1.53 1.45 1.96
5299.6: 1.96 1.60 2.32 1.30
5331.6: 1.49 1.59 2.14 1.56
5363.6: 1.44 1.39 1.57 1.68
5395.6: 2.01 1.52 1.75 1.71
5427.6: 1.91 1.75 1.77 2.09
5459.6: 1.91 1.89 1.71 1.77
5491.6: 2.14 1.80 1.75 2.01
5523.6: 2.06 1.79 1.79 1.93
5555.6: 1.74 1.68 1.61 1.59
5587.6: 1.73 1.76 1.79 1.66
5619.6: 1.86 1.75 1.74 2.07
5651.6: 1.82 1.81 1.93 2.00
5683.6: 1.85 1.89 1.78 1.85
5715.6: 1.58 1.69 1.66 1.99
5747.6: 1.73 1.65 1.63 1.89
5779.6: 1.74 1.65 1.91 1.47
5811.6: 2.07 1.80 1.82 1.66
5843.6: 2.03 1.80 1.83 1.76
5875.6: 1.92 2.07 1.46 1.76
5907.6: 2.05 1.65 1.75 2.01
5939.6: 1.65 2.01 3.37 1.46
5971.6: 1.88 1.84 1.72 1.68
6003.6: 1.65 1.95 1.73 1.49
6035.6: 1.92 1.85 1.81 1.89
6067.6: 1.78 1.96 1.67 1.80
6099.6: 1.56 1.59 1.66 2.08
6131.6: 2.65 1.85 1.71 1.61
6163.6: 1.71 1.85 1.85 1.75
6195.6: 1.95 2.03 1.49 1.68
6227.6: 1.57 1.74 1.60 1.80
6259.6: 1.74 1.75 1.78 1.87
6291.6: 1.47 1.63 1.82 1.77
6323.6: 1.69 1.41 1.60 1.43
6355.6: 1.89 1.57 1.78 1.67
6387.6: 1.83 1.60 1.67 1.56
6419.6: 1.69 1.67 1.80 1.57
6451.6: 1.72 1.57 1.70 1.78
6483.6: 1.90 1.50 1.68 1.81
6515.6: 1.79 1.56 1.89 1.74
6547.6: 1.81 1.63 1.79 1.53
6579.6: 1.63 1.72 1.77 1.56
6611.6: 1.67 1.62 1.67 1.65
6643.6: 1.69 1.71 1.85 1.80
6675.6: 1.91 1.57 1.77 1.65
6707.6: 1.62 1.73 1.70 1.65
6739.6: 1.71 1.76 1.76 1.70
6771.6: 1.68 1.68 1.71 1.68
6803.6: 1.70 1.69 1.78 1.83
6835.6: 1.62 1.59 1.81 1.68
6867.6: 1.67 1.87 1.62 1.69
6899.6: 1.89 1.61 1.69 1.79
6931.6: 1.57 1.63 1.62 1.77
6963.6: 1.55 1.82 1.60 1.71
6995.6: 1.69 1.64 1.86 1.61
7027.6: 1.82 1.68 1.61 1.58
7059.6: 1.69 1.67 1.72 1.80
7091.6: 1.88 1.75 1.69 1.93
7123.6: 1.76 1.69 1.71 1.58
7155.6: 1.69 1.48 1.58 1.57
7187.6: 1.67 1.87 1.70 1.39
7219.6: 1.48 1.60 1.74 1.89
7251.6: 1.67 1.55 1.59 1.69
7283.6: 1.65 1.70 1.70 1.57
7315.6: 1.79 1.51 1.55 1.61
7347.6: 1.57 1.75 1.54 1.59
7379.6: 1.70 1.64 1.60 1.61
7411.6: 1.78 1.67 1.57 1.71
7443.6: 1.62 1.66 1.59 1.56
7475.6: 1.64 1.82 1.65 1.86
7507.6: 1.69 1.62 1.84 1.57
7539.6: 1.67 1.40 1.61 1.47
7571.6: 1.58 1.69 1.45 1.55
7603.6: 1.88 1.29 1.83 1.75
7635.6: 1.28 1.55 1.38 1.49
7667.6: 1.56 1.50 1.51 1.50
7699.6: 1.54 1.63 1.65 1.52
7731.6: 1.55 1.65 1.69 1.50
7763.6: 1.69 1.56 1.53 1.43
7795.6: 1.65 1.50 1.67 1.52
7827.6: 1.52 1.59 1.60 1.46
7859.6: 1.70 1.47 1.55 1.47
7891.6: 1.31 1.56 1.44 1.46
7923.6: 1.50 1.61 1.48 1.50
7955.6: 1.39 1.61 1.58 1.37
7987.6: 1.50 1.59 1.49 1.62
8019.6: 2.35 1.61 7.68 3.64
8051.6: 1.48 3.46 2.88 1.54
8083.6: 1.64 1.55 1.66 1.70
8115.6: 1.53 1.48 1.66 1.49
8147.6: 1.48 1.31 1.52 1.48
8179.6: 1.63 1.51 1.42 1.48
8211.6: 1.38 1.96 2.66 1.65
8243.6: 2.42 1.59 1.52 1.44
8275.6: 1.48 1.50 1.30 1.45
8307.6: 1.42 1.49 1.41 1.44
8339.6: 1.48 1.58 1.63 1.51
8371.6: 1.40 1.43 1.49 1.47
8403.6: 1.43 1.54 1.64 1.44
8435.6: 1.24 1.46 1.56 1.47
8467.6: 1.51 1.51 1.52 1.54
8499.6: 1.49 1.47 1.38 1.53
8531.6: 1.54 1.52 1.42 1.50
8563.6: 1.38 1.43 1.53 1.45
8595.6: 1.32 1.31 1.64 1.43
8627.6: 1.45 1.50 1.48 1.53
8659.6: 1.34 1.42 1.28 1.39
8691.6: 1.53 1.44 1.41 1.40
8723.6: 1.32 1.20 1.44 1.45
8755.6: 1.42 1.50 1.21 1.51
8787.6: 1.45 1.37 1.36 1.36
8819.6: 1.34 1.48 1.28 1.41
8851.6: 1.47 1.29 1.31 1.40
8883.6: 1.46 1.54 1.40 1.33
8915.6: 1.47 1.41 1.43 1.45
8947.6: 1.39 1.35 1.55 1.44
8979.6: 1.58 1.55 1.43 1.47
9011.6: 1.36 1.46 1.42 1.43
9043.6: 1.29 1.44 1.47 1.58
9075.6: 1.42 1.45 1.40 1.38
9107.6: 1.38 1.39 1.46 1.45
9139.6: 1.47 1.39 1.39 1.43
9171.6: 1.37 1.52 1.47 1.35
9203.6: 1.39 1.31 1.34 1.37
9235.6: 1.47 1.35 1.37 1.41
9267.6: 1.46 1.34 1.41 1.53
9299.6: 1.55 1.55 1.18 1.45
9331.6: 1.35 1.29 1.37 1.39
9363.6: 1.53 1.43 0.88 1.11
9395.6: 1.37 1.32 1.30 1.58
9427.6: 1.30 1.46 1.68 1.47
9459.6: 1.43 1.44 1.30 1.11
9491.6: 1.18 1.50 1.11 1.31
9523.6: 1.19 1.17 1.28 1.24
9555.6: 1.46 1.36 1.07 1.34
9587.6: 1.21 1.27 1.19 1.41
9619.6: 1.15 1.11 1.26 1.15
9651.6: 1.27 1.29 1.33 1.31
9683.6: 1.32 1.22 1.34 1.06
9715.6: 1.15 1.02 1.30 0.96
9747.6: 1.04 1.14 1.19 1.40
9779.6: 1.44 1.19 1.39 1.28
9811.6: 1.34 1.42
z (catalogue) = 0.224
